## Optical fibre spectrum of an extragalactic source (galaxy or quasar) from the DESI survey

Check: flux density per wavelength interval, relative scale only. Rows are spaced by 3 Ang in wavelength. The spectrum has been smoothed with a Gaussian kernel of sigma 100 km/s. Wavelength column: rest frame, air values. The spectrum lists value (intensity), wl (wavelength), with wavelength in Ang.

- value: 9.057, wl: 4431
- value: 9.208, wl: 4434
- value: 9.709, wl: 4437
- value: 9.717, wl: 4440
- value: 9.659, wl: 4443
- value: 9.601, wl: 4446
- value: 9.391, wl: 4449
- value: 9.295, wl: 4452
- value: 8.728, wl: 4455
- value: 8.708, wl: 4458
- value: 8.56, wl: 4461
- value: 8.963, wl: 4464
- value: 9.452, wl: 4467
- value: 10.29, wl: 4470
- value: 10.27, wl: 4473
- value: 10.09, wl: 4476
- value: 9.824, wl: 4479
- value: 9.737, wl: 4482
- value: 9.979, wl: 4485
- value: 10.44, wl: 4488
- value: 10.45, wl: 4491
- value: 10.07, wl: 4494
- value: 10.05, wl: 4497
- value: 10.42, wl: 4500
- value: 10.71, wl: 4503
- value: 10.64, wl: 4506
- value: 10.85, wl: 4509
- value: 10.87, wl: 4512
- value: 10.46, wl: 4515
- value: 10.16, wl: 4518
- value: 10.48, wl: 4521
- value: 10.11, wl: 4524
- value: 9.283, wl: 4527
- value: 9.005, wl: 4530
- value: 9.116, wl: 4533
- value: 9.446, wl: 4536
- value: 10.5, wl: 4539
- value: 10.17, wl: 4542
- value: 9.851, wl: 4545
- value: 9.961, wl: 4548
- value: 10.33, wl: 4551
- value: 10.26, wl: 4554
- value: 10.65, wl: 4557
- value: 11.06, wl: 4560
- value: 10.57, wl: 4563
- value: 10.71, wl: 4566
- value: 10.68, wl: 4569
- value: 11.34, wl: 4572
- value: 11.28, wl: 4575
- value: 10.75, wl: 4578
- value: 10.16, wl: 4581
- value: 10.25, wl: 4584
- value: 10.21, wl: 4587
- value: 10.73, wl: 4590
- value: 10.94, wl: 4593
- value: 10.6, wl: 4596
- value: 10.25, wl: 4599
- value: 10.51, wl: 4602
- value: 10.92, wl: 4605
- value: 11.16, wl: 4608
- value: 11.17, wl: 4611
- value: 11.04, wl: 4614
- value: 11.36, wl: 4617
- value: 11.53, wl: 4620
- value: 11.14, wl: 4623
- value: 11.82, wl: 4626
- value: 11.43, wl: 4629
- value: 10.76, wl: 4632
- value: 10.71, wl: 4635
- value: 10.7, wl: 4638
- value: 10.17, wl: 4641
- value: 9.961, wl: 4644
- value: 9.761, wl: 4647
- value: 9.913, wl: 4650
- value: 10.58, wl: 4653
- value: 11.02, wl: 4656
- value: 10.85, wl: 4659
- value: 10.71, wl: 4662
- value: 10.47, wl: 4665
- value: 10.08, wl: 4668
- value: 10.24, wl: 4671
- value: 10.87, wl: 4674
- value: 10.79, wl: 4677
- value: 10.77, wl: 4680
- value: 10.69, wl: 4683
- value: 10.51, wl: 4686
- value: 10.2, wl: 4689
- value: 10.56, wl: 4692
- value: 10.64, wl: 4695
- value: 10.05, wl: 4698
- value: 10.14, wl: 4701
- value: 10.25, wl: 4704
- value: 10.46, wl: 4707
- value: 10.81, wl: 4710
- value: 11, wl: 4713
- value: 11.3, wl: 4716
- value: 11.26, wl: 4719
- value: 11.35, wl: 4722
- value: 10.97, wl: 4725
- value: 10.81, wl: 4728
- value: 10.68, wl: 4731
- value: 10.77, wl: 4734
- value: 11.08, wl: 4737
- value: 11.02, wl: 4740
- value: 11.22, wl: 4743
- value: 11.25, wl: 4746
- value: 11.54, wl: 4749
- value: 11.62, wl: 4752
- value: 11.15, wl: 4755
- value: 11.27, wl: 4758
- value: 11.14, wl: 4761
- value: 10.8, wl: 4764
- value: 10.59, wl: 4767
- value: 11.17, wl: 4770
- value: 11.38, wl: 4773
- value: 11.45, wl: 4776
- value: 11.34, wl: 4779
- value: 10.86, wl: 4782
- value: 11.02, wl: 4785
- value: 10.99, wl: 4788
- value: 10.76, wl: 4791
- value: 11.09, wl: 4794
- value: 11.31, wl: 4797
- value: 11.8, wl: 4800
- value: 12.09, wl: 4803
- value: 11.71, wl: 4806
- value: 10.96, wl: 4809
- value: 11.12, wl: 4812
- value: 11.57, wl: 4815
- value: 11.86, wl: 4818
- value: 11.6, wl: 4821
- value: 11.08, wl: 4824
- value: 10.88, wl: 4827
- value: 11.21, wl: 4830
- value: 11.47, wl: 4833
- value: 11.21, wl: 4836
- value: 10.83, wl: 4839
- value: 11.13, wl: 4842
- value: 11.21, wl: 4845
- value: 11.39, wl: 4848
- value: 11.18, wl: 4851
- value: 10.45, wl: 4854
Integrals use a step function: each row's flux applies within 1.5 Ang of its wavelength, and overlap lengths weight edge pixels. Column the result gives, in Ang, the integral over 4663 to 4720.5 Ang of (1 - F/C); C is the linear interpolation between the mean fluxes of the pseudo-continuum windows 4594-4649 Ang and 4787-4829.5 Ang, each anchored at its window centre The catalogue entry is 2.3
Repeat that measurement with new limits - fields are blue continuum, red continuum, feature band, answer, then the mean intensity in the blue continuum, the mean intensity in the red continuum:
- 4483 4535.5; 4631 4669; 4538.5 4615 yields -2.38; 10.2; 10.4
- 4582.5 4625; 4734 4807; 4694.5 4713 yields 1.08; 10.9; 11.2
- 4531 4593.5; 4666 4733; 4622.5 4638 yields -0.88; 10.4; 10.7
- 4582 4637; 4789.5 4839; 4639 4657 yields 1.25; 10.9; 11.3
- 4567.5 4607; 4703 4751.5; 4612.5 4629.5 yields -1.00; 10.7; 11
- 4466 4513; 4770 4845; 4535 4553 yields 0.64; 10.3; 11.3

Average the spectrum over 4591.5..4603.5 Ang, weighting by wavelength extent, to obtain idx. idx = 10.6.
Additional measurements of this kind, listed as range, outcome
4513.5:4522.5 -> 10.4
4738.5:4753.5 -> 11.3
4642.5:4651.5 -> 9.88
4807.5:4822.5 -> 11.4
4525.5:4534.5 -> 9.13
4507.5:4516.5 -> 10.7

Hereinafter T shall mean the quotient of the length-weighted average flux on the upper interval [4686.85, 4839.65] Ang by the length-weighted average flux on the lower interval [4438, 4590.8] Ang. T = 1.10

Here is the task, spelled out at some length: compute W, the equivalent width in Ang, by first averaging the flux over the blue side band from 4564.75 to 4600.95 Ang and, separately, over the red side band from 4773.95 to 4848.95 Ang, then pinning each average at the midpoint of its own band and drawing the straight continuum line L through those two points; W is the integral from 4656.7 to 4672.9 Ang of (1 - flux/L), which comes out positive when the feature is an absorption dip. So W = 0.6 Ang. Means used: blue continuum 10.7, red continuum 11.3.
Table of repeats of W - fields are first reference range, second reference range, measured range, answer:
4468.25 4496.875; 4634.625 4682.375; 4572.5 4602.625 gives -0.8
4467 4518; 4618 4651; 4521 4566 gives 1.7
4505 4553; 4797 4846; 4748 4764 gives -0.3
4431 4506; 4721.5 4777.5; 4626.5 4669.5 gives 0.3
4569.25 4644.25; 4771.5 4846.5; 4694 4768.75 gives 1.2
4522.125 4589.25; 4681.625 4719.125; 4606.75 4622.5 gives -1.3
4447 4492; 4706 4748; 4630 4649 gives 0.3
